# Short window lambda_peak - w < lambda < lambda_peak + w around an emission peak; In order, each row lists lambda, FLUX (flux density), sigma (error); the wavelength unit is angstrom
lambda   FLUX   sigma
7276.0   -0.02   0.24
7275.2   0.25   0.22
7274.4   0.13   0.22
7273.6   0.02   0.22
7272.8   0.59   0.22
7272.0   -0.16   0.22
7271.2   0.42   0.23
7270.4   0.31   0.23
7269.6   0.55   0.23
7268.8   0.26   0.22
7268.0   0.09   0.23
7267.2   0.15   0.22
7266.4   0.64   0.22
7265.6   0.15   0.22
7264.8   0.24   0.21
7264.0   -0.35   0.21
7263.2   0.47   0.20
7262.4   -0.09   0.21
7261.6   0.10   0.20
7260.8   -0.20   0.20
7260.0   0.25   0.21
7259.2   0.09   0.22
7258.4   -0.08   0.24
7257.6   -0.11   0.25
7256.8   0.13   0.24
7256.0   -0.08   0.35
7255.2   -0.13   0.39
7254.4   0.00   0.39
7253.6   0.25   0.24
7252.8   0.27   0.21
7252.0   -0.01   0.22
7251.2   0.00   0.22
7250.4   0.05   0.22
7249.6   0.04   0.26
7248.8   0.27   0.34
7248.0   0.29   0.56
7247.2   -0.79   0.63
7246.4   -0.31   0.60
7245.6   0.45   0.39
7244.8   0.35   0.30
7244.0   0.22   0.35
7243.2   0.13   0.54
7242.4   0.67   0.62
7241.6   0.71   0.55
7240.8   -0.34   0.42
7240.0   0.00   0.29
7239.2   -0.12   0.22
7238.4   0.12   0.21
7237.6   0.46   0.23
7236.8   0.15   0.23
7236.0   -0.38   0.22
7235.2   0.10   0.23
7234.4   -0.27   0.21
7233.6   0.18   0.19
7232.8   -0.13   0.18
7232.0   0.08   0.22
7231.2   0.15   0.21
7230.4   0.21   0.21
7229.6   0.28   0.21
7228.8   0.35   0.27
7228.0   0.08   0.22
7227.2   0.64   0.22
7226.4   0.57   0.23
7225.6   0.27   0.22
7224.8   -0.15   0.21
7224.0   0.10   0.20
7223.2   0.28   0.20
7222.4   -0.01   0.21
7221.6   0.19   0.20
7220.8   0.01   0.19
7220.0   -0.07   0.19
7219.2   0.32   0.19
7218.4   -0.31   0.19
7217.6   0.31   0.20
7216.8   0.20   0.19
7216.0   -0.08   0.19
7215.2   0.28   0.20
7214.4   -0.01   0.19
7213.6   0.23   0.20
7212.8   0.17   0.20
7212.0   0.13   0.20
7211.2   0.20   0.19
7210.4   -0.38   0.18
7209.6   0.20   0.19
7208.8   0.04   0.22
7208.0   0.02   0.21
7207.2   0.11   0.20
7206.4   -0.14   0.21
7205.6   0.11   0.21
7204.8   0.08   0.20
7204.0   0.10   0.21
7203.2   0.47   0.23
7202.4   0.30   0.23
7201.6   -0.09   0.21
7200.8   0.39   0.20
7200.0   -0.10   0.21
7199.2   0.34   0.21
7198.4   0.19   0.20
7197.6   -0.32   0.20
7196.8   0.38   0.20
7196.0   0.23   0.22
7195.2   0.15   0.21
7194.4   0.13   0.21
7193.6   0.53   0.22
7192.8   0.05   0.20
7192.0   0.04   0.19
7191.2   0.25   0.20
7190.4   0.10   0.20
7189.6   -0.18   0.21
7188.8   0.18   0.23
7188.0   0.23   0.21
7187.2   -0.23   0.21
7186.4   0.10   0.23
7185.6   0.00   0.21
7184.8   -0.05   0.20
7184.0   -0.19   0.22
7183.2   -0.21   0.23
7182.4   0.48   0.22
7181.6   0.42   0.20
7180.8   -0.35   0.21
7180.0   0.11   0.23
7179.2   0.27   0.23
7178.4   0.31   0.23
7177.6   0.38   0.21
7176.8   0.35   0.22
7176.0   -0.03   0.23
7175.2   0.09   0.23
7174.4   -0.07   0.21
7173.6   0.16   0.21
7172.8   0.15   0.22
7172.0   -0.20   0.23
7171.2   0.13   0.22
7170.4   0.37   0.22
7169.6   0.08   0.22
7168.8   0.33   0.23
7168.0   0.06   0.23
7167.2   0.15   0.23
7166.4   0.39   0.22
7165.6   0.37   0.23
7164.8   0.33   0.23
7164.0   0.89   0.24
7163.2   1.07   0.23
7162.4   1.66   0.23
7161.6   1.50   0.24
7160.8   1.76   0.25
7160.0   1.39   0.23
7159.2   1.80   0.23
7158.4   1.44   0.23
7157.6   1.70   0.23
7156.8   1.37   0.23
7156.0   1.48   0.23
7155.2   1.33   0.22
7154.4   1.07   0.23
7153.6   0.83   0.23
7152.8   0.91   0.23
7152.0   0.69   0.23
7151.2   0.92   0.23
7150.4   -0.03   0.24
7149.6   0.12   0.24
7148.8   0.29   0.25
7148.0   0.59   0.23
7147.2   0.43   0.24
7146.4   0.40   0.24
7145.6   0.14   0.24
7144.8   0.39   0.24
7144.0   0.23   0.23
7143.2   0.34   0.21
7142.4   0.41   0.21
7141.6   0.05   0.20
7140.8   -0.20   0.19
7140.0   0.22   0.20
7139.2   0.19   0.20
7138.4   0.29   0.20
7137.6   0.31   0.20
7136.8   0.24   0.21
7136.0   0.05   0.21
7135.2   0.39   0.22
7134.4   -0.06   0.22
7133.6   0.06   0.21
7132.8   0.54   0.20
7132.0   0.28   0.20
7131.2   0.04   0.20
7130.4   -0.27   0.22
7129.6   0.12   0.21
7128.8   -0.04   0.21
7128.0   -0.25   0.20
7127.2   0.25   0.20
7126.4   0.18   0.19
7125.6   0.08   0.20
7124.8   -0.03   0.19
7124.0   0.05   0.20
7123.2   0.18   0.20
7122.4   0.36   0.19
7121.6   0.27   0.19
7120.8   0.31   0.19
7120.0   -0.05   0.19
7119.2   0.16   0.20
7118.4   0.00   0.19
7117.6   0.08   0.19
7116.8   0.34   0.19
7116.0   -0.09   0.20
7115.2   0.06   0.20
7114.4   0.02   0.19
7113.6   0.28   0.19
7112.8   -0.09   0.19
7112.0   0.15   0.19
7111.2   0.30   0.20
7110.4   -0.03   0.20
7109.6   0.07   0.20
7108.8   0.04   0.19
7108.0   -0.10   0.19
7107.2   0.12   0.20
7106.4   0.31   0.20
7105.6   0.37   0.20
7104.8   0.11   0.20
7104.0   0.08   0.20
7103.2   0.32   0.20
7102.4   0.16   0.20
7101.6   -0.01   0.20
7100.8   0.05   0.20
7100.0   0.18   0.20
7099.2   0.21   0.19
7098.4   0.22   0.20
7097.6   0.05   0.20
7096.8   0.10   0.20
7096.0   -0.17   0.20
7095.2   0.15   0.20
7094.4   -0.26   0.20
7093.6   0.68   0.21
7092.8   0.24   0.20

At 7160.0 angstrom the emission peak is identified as [O II]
